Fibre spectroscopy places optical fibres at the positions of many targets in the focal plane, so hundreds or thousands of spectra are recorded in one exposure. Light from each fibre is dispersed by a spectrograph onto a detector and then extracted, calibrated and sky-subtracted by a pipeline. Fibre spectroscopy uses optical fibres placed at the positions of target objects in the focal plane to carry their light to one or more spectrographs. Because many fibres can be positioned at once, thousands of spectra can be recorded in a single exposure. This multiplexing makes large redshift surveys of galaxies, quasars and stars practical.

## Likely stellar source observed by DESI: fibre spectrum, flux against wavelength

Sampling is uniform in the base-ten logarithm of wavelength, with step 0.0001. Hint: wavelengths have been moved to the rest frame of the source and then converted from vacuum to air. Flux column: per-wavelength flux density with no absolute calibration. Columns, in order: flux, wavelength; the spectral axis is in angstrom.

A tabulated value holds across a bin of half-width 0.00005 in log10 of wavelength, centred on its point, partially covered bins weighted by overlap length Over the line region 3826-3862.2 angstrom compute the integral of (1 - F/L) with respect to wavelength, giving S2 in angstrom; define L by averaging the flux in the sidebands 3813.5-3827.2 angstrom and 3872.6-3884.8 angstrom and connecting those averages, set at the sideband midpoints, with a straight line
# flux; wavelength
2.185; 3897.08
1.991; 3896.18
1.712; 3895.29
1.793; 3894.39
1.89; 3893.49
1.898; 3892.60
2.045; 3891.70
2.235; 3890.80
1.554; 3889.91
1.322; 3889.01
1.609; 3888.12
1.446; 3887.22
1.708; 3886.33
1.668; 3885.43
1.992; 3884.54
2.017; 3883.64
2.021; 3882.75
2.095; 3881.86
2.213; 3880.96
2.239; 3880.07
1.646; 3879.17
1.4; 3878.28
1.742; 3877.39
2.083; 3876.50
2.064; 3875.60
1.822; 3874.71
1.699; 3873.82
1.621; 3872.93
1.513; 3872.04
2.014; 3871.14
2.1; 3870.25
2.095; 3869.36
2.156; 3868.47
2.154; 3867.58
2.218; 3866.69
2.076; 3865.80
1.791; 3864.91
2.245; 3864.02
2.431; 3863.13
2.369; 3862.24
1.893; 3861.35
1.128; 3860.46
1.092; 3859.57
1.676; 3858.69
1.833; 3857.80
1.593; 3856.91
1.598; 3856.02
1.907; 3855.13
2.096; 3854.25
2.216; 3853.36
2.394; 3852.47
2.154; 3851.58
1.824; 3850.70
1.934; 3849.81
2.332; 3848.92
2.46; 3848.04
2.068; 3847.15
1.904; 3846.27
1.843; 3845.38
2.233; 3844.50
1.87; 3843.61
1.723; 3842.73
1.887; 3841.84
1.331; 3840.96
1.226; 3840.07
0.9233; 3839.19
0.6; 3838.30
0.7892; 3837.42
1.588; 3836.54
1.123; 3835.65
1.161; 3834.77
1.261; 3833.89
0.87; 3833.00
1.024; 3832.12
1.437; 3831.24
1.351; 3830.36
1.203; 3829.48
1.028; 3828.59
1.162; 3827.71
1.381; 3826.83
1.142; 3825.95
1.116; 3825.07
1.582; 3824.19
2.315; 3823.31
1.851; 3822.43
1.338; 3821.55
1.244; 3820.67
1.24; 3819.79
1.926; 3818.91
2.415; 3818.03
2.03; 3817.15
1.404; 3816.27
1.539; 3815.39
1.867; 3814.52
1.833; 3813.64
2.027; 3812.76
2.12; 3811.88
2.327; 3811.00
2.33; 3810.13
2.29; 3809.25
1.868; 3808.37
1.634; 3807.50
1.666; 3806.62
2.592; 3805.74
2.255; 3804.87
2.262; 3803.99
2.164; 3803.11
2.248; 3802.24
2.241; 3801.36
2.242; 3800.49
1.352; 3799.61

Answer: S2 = 3.5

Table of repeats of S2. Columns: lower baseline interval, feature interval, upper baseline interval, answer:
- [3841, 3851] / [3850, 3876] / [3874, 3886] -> 0.35 angstrom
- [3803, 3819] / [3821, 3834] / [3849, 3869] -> 4.31 angstrom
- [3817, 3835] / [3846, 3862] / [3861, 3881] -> -1.27 angstrom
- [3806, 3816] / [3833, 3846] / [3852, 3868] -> 3.71 angstrom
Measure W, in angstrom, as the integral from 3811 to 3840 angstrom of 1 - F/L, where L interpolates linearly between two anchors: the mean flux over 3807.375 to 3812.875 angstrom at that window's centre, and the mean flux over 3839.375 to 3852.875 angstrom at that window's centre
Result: 8.5 angstrom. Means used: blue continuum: 2.12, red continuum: 1.93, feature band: 1.44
